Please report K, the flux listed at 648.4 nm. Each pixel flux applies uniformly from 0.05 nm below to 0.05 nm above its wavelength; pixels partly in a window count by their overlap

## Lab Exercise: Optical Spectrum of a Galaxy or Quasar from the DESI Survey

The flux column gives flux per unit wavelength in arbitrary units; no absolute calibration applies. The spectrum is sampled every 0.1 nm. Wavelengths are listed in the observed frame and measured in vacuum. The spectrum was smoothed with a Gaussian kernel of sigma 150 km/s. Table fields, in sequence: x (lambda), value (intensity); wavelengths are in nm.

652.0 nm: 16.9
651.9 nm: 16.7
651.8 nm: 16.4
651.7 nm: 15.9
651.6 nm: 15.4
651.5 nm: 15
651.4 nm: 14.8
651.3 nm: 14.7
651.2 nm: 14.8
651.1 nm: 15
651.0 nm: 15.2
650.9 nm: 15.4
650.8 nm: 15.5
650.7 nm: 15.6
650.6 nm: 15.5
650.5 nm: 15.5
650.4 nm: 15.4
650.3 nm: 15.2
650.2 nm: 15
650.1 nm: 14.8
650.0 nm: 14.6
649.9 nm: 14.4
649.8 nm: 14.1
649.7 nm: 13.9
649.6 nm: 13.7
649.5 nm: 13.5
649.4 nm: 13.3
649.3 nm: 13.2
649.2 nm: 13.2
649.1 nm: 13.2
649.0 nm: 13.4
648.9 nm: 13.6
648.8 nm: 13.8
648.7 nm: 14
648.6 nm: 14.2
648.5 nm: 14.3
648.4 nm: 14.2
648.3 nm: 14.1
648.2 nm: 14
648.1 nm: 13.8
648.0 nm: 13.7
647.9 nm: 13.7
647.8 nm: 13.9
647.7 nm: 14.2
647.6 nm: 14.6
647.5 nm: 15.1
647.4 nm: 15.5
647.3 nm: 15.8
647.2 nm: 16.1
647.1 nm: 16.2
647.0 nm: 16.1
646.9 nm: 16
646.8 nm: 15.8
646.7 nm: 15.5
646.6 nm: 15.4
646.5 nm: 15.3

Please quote 14.2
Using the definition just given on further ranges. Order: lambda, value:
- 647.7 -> 14.2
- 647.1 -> 16.2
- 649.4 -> 13.3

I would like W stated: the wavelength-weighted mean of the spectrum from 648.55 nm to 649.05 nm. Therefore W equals 13.8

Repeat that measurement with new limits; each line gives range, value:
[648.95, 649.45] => 13.3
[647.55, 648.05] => 14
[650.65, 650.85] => 15.6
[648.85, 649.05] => 13.5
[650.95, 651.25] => 15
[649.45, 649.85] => 13.8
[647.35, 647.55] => 15.3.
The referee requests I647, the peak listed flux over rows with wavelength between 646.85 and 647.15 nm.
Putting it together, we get 16.2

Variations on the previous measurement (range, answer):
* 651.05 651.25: 15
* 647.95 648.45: 14.2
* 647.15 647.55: 16.1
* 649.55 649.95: 14.4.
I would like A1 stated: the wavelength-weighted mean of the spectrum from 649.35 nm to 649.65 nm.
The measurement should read 13.5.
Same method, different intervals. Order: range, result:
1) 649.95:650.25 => 14.8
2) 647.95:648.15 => 13.8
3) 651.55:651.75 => 15.7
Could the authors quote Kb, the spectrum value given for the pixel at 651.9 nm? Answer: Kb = 16.7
